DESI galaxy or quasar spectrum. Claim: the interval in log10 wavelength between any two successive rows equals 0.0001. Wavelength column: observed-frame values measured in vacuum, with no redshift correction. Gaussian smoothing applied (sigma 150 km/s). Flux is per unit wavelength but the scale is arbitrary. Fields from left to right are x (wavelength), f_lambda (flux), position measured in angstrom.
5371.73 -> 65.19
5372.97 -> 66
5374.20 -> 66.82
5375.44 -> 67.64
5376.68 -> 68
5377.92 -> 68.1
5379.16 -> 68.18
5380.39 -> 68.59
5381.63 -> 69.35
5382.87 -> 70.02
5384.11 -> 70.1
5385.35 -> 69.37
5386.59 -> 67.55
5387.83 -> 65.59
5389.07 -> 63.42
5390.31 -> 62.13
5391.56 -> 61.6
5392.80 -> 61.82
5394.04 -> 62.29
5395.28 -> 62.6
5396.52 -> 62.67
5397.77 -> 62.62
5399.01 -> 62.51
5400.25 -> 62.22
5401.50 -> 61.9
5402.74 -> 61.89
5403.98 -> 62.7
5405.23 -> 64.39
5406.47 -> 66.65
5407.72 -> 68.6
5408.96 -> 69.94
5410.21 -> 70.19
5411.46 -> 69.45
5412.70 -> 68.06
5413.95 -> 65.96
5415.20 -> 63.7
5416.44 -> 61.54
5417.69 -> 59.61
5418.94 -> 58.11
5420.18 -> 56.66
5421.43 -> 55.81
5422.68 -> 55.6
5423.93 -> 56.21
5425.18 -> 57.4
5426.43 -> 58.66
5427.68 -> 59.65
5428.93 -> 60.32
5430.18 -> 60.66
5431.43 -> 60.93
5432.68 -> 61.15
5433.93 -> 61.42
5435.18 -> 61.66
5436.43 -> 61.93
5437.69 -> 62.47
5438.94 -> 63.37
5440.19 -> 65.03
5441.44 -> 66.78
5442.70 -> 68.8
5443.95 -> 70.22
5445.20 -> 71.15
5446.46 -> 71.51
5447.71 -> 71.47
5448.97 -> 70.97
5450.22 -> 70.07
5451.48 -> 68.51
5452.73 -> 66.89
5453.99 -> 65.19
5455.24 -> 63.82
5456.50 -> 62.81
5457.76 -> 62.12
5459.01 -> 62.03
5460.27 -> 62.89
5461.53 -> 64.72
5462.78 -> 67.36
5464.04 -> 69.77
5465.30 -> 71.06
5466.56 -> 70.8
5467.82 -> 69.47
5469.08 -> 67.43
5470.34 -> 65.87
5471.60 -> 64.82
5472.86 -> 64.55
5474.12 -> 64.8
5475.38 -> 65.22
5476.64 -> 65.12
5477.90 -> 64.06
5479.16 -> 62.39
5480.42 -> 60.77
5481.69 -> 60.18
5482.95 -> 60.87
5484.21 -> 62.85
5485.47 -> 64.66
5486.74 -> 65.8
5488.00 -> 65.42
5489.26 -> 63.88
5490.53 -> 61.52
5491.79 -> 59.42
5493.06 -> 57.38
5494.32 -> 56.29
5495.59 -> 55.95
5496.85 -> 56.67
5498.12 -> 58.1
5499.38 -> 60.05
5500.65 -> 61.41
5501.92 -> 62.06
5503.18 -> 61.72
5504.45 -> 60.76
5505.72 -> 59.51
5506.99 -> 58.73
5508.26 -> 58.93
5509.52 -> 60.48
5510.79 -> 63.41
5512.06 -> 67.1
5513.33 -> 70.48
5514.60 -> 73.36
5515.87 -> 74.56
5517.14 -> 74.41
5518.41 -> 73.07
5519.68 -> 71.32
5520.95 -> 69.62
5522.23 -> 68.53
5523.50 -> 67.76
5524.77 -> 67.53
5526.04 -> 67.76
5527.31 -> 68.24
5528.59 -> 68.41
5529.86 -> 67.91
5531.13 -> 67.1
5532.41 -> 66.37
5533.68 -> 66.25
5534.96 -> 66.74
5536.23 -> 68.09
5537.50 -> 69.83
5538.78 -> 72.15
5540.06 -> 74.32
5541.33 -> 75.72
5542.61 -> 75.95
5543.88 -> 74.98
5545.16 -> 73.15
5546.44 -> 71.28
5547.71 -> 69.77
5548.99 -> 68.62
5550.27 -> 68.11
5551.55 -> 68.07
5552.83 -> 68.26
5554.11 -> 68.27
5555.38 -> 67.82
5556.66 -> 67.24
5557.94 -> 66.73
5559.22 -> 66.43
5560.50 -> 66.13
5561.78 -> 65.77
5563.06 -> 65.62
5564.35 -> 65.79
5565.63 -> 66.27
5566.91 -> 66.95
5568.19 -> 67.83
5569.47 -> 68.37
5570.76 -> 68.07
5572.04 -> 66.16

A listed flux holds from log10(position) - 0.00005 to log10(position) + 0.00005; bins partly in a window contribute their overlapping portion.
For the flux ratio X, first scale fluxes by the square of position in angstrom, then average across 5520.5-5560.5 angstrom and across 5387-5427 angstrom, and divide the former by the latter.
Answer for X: 1.2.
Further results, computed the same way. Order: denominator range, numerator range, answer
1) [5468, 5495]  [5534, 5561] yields 1.13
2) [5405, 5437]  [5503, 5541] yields 1.13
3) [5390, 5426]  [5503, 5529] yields 1.11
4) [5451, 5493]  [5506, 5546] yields 1.09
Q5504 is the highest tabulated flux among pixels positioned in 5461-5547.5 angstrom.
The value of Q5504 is 75.95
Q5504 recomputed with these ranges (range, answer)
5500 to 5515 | 73.36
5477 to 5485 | 64.06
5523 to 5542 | 75.72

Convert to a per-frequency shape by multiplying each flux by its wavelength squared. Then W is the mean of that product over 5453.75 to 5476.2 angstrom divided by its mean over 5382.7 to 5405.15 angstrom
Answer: 1.06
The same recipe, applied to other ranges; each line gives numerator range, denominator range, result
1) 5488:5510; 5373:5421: 0.95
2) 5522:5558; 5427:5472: 1.09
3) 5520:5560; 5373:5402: 1.12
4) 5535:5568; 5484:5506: 1.16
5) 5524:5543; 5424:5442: 1.17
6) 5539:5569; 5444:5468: 1.06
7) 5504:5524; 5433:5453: 1.03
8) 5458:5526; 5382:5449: 1.04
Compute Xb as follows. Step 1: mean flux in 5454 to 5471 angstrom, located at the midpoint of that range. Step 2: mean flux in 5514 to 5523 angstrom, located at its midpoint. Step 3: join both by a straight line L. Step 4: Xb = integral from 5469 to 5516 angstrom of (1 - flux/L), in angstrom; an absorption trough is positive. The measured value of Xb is 4.50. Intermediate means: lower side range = 66.1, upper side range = 72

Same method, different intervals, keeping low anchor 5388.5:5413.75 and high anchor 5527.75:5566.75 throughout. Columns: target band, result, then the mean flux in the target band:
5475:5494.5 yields 1.3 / 62.4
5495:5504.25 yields 1.1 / 59.5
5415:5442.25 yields 2.0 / 60.4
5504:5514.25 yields 0.7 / 62.8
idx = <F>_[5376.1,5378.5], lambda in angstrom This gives 68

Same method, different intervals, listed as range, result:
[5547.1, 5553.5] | 68.5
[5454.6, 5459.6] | 62.8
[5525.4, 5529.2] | 68.1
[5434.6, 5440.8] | 62.9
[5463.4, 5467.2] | 70.4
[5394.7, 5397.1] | 62.7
